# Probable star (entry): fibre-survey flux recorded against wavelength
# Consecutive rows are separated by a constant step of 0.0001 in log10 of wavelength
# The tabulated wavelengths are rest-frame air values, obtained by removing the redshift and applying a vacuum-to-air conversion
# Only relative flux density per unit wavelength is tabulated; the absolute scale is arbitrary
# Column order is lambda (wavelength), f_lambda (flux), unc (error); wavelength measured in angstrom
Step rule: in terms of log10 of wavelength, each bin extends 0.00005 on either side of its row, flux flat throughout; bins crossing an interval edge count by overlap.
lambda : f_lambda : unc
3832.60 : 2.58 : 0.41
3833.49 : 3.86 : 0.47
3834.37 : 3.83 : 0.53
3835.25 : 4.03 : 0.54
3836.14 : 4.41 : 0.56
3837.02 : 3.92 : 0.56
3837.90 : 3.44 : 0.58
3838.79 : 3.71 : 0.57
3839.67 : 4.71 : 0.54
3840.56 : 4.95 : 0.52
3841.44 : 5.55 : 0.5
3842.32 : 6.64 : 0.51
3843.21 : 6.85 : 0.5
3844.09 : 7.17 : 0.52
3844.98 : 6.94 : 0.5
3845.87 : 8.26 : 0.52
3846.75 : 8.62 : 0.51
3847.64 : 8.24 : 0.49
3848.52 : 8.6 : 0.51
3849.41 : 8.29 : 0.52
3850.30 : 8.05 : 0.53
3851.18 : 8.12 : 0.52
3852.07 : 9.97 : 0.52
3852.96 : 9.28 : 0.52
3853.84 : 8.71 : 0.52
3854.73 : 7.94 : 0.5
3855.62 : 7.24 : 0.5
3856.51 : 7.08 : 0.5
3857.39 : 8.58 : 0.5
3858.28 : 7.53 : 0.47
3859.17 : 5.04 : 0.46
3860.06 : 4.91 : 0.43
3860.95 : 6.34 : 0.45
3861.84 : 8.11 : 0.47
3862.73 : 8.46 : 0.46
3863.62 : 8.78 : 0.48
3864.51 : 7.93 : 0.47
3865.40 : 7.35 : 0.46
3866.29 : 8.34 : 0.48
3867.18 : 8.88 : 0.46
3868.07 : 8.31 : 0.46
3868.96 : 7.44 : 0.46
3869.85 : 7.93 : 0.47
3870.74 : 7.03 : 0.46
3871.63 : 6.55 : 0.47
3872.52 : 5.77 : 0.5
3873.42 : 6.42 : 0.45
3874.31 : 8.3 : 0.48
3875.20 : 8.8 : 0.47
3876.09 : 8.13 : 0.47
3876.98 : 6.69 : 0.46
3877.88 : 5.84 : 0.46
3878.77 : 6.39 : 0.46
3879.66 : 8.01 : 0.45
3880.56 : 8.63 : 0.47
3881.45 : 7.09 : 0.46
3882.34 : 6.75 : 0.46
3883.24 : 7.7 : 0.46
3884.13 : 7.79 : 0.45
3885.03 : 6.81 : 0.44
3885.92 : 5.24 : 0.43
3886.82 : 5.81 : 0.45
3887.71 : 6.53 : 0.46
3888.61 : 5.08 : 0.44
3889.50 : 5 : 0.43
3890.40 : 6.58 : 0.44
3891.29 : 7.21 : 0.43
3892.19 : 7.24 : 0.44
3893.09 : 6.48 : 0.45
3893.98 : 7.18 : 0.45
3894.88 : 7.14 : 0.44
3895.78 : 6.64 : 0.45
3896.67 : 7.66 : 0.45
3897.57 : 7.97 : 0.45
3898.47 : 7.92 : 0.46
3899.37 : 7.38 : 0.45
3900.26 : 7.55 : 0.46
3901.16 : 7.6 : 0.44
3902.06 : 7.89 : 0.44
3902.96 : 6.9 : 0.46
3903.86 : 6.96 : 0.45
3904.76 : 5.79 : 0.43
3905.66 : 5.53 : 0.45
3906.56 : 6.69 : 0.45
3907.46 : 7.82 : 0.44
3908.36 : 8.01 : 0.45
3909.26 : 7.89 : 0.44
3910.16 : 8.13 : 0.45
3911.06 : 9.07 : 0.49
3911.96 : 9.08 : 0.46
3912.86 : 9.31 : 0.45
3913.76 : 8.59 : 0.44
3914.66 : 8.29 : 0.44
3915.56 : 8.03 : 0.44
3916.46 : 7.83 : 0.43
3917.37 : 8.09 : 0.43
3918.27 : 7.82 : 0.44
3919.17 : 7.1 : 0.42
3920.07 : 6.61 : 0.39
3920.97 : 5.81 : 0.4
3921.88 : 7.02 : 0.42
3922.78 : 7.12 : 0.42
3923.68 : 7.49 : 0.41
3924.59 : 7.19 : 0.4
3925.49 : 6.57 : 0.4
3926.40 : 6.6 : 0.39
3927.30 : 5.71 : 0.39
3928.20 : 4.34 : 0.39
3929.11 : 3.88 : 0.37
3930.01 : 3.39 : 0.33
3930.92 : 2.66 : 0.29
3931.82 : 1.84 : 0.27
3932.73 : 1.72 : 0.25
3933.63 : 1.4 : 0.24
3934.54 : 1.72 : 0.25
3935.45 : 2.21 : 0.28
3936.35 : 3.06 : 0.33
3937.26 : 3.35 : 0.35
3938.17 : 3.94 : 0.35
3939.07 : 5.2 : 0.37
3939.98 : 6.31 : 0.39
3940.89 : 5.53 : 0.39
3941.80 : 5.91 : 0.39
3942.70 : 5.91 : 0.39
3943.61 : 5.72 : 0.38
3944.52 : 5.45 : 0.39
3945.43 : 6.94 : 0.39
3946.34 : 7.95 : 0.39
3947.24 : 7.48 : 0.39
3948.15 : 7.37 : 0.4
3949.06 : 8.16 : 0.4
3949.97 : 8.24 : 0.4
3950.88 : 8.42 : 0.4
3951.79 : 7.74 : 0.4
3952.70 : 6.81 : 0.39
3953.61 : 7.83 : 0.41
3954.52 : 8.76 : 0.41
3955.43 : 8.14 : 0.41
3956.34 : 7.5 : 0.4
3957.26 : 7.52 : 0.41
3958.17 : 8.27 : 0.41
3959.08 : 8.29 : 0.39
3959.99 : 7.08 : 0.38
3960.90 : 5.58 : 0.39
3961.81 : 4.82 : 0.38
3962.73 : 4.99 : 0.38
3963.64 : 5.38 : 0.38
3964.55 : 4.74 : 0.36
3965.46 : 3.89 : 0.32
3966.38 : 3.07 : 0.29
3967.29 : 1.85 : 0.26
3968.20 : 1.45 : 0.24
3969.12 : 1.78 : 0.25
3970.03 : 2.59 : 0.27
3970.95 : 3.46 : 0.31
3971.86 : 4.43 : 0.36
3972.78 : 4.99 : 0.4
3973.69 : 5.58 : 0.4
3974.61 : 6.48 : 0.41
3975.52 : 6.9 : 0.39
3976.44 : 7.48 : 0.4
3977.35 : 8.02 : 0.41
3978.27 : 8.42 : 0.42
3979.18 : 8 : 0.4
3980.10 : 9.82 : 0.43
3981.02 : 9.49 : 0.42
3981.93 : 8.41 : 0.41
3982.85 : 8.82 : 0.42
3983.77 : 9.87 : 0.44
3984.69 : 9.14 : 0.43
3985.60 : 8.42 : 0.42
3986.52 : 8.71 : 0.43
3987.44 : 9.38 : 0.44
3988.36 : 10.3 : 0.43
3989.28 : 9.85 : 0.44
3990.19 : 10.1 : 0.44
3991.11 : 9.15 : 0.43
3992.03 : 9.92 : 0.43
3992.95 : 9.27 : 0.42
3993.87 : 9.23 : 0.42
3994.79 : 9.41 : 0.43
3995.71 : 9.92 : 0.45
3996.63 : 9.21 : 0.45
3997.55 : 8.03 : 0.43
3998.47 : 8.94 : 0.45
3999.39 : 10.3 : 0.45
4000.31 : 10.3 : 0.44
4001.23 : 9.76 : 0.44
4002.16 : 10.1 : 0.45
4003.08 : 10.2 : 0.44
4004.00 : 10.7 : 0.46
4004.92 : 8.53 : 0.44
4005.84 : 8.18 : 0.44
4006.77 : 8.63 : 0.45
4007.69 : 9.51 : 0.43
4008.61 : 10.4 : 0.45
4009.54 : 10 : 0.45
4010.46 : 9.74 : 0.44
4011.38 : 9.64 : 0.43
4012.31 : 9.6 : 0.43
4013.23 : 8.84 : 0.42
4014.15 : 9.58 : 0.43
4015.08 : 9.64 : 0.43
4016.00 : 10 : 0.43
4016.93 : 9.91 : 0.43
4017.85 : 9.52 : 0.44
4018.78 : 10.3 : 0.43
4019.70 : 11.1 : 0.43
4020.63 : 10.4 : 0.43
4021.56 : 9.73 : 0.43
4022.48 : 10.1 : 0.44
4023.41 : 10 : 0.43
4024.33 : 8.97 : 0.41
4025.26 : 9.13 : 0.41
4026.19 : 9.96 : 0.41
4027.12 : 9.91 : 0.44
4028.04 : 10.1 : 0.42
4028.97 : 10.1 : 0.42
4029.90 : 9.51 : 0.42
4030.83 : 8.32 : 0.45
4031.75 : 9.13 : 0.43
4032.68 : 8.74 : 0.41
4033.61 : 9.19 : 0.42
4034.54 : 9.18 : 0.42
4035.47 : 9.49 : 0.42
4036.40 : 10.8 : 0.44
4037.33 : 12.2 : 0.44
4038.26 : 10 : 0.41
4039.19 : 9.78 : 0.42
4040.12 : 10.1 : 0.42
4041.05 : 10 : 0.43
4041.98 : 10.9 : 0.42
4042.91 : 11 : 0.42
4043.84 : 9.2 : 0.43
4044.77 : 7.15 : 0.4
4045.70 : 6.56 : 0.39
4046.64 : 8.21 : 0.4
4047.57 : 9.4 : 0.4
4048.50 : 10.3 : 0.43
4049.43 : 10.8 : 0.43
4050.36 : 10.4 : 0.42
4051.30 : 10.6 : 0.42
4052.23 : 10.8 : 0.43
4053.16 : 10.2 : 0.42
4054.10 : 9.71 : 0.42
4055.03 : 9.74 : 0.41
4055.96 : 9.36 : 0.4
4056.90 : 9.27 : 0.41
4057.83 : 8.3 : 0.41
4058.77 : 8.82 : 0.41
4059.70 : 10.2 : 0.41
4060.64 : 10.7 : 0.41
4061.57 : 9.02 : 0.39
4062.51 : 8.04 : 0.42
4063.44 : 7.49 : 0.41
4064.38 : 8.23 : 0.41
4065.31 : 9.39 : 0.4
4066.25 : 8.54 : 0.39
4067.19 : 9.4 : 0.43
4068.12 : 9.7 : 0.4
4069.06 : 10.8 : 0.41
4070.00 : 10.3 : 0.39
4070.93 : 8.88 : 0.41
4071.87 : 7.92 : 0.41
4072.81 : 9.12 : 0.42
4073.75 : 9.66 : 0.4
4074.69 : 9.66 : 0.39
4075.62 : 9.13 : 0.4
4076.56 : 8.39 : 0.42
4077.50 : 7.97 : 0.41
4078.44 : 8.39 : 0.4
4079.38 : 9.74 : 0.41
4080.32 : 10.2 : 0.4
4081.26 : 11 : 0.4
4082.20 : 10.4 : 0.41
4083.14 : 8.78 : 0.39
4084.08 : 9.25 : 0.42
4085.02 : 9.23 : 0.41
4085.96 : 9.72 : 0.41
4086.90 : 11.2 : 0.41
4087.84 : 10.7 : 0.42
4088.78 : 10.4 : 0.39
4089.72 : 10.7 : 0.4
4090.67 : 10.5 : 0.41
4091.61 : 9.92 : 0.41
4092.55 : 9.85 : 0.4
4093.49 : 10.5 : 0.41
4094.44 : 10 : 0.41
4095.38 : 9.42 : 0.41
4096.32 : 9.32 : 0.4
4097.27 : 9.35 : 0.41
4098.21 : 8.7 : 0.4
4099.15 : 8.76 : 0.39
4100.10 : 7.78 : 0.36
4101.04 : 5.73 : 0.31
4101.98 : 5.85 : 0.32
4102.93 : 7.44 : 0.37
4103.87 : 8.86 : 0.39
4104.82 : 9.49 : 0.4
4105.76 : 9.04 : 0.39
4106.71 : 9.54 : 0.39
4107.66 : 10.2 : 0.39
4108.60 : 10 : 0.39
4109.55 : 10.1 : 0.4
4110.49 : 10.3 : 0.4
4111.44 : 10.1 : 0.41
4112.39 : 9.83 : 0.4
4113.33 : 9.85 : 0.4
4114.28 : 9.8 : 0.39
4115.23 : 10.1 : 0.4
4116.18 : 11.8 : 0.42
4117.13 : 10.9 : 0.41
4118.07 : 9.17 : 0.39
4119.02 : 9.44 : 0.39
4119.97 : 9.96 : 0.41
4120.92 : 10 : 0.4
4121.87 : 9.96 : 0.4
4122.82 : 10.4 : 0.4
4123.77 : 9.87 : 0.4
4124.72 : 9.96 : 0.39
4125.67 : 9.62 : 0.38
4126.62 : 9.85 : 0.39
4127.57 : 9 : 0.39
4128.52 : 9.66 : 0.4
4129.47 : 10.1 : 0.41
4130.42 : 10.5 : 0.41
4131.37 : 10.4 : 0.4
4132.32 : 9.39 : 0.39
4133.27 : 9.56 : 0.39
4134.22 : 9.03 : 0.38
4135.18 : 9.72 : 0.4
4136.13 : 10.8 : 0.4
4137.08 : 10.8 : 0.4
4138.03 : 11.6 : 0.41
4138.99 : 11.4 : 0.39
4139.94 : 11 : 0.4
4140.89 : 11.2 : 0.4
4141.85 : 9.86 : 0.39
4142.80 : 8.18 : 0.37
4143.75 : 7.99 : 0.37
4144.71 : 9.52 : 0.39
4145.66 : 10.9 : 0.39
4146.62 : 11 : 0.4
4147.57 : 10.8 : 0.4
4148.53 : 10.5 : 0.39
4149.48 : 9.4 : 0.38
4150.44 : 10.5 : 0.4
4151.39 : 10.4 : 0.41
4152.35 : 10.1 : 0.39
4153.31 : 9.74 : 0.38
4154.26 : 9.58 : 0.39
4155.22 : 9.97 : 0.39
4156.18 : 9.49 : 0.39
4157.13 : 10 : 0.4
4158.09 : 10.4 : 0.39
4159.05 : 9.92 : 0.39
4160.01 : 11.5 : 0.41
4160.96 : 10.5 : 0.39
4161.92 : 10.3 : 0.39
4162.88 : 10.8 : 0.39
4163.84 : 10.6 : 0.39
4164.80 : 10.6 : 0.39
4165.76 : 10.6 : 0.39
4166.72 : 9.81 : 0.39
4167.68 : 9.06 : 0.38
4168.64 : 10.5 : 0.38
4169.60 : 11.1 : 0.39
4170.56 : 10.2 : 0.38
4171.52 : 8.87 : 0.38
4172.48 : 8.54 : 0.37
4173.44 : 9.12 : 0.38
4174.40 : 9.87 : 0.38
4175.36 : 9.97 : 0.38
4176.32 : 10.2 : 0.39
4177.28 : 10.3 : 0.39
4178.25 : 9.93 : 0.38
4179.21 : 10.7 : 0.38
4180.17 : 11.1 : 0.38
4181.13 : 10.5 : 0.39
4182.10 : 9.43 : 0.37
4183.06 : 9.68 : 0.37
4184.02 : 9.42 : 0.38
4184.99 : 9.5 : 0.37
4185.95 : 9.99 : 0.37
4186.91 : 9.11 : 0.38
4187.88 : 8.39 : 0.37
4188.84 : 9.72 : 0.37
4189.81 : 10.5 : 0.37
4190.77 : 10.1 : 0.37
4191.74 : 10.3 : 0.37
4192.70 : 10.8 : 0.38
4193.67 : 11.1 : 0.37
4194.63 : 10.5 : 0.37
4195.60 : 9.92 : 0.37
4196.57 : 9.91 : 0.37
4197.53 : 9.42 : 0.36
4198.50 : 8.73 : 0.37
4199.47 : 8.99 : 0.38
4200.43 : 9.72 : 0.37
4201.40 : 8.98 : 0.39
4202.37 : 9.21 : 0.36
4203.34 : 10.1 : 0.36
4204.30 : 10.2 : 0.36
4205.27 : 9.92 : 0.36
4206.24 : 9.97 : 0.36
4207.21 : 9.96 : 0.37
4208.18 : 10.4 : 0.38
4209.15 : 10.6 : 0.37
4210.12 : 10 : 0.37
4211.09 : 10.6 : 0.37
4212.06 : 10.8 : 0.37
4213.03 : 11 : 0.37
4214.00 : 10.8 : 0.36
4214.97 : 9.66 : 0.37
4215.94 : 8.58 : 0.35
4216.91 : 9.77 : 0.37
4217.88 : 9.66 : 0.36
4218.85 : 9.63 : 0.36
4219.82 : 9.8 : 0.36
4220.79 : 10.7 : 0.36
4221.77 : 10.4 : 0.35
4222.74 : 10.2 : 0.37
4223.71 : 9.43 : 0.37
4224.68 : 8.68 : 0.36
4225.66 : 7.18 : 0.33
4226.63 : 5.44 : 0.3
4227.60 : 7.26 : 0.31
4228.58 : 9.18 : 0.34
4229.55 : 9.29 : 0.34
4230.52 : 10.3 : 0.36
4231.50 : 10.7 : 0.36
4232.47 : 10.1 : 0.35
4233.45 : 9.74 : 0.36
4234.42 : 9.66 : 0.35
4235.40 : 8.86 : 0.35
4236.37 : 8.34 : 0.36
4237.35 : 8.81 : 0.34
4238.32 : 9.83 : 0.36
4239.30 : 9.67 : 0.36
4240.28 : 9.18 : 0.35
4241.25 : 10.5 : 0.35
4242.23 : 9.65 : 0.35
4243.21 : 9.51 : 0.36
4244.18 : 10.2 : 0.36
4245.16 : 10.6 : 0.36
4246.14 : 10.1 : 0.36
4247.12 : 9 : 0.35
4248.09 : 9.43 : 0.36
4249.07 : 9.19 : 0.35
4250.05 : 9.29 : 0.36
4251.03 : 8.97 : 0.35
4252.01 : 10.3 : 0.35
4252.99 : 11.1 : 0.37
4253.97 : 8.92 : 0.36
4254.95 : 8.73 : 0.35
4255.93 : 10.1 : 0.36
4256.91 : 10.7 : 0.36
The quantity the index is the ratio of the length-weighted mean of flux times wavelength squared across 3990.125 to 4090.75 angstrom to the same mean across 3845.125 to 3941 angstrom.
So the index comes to 1.51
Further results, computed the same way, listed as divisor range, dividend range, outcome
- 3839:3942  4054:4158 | 1.59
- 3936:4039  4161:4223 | 1.36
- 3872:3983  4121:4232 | 1.74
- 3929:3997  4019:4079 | 1.53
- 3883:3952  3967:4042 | 1.45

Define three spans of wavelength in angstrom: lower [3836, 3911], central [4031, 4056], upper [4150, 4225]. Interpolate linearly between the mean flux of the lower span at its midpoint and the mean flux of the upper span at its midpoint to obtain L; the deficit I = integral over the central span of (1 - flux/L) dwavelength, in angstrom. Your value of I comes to -3.0 angstrom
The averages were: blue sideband 7.13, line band 9.73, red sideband 9.99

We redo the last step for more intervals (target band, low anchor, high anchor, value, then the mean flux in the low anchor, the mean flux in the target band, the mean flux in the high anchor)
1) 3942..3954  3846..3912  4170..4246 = 1.1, 7.41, 7.21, 9.72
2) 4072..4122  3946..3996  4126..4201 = -2.5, 7.24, 9.52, 10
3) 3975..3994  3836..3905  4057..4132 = -1.5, 7.11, 8.98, 9.5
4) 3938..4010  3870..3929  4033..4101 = 6.2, 7.13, 7.52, 9.53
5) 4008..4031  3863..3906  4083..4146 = -3.0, 7.15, 9.8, 9.73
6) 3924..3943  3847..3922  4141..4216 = 8.8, 7.44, 4.22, 10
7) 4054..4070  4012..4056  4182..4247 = 0.8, 9.75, 9.24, 9.67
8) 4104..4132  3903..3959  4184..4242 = -4.5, 6.42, 9.95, 9.65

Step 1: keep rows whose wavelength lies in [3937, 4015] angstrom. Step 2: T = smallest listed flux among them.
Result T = 1.45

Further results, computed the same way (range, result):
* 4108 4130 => 9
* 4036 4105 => 5.73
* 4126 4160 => 7.99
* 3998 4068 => 6.56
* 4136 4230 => 5.44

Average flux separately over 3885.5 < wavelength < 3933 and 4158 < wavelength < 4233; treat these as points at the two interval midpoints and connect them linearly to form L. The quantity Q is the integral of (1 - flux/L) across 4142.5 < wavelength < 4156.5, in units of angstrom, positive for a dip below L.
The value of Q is -0.82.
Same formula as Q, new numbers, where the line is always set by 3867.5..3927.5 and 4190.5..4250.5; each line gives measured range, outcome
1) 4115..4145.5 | -3.6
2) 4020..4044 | -4.7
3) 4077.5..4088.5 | -1.5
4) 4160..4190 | -2.1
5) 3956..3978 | 7.0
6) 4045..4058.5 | -1.8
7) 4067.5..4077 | -0.9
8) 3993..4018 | -4.7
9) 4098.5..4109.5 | 0.4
